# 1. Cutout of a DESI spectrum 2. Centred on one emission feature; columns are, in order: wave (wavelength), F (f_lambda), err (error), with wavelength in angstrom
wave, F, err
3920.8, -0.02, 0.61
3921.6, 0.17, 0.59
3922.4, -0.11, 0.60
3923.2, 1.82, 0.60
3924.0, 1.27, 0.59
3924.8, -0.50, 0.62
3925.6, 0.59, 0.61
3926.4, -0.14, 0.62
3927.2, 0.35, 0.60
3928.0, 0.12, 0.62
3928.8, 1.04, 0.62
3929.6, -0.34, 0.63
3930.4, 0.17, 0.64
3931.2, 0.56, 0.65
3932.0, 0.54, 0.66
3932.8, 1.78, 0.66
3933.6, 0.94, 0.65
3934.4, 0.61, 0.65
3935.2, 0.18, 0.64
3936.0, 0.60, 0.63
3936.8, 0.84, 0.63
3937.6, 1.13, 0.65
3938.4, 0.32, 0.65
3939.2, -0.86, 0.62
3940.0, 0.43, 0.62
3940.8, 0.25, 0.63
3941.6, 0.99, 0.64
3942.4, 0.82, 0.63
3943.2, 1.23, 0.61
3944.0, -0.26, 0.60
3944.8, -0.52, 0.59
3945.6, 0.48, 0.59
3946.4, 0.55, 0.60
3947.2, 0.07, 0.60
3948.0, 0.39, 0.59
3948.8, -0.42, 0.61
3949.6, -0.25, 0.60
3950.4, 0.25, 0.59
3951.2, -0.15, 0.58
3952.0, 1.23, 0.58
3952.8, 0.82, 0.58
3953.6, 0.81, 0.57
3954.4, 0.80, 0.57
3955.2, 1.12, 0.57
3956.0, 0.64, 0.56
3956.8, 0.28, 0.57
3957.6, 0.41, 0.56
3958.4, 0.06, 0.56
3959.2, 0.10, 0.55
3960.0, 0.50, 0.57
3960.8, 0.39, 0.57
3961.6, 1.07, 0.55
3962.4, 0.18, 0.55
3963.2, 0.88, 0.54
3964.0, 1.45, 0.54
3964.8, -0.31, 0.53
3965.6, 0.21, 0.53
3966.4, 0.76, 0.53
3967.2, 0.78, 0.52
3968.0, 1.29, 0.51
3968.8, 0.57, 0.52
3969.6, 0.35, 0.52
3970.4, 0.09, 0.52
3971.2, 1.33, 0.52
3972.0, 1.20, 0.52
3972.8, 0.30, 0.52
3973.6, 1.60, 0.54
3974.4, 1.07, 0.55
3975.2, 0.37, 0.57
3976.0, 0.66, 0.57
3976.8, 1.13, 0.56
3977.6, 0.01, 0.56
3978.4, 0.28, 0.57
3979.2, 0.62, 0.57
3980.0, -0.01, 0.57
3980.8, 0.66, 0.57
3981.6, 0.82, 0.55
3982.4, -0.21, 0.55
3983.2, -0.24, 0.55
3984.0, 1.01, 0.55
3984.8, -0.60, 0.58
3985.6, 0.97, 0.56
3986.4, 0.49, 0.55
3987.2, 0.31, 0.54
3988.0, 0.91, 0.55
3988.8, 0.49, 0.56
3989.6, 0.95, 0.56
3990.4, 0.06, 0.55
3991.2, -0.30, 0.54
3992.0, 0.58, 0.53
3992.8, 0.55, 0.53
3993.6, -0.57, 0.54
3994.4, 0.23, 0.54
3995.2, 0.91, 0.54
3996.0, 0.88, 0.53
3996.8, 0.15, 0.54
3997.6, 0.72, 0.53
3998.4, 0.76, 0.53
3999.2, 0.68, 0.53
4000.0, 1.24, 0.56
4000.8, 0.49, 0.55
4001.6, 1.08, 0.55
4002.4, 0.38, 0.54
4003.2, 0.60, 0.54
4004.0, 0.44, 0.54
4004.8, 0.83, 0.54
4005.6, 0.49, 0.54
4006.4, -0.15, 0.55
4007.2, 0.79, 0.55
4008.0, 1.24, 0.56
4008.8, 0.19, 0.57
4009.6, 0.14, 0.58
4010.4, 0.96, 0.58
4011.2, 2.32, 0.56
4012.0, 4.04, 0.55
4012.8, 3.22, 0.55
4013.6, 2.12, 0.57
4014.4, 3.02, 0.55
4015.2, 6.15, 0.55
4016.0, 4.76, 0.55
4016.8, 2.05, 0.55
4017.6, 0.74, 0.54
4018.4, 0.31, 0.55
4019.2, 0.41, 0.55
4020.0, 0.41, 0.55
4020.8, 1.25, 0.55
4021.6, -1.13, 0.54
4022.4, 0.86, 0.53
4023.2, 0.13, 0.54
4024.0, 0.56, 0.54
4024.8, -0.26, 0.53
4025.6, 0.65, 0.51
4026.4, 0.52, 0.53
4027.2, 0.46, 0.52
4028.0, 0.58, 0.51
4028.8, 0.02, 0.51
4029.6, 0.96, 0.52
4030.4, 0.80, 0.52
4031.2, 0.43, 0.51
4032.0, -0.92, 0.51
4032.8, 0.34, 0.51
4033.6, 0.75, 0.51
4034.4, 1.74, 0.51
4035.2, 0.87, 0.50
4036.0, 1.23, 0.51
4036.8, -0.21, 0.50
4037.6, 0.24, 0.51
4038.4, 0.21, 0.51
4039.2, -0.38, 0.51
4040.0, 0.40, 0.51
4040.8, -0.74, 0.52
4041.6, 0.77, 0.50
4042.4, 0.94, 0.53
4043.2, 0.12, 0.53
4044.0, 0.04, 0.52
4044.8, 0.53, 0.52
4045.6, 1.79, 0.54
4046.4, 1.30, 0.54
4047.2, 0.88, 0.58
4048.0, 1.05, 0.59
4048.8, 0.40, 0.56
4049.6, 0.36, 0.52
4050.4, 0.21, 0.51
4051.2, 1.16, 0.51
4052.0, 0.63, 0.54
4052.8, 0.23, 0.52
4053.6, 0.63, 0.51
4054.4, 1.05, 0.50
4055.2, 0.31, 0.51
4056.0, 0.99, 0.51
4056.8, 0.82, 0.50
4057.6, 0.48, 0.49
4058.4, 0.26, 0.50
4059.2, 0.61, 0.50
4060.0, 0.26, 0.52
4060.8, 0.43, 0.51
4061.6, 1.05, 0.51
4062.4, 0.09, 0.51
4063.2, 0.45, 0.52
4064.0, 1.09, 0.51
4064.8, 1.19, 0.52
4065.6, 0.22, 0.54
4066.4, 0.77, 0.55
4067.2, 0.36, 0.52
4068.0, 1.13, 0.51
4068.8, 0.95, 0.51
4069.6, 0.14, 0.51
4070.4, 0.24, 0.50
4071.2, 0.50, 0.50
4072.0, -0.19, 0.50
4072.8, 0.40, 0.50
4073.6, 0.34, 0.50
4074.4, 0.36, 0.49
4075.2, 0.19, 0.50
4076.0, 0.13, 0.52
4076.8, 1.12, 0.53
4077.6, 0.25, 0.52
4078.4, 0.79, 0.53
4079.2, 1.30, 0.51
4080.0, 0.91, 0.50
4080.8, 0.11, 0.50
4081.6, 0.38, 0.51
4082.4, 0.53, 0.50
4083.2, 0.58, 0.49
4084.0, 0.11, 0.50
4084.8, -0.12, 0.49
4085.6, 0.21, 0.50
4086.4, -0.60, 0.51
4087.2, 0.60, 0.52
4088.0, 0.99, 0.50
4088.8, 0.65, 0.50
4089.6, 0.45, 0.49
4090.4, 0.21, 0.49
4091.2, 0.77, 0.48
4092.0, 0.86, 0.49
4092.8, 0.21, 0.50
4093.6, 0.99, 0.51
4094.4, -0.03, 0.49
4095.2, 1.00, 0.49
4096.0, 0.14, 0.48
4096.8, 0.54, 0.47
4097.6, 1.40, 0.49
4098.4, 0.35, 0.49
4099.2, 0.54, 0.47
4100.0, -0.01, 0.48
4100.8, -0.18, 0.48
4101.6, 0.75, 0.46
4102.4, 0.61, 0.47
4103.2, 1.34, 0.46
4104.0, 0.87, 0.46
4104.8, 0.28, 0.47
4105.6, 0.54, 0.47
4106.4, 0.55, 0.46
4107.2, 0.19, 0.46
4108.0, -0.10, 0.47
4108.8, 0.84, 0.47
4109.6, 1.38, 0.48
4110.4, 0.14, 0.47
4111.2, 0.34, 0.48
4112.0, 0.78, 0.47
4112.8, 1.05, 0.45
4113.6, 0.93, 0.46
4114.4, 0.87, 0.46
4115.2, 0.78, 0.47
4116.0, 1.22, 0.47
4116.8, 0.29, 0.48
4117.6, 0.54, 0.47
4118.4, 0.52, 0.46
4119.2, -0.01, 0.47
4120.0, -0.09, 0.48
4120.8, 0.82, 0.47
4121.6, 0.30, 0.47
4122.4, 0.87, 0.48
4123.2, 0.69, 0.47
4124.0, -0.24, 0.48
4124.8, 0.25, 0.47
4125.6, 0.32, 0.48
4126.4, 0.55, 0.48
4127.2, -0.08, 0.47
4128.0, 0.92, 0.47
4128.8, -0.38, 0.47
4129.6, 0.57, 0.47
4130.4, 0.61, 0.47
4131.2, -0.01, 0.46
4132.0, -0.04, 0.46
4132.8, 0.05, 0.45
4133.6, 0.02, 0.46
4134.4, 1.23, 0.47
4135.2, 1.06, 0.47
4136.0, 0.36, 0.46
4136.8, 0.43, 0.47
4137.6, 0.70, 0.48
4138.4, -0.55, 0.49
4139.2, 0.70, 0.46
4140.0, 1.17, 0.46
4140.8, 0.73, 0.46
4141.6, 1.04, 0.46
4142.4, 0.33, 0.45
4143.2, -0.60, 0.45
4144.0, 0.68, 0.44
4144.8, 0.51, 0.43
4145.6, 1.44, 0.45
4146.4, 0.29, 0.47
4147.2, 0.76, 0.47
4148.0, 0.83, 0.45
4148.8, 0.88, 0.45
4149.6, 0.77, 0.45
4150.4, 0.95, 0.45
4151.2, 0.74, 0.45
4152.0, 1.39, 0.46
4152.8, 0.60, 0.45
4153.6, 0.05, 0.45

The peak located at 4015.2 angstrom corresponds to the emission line [O II] 3727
